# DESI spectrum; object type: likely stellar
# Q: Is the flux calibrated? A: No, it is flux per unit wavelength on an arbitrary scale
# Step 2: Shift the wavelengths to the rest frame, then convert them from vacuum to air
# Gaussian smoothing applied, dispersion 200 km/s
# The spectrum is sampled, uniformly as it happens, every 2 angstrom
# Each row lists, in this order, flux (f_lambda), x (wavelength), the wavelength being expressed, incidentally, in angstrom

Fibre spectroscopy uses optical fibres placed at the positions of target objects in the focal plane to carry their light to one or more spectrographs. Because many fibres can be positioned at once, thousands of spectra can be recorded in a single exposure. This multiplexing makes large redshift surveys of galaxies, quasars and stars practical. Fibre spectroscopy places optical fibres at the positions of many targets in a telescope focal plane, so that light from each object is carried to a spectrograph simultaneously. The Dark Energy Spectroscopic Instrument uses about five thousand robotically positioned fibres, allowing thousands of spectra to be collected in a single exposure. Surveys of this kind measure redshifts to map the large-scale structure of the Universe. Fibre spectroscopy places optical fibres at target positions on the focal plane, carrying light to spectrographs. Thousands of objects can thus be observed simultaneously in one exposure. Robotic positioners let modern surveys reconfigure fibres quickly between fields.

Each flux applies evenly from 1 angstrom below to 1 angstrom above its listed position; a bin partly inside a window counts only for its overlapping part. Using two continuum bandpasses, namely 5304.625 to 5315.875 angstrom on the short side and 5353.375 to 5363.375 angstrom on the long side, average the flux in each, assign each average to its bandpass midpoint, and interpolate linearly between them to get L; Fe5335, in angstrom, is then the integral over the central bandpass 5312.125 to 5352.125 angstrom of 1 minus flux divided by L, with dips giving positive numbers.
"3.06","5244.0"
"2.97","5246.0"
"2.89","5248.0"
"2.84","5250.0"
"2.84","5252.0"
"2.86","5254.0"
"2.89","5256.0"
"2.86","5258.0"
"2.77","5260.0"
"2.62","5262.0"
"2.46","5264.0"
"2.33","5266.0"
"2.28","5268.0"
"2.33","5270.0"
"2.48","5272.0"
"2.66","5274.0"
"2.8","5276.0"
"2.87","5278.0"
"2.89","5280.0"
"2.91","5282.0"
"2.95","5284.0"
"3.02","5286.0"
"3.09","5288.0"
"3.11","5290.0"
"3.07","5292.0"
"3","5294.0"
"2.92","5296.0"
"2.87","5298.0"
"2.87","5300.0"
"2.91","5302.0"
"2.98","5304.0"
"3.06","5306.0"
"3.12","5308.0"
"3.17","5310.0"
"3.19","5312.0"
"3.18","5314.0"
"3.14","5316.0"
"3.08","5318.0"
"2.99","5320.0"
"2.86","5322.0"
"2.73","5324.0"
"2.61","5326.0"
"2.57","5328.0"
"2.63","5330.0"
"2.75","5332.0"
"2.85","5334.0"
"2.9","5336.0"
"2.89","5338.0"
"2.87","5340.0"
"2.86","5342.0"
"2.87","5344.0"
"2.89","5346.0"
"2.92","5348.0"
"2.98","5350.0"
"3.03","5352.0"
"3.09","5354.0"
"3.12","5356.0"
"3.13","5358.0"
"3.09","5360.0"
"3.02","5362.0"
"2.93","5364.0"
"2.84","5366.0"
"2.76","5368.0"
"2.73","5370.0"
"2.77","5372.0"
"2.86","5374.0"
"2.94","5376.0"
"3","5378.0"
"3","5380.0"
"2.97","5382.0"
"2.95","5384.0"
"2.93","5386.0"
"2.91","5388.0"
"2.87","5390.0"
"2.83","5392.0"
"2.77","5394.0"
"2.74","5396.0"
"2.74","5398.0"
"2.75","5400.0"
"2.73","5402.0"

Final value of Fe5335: 2.96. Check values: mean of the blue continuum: 3.14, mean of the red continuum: 3.08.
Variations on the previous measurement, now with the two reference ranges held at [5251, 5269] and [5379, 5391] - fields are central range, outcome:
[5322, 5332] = 0.5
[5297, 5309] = -0.9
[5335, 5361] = -1.1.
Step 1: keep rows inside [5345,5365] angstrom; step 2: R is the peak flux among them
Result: 3.13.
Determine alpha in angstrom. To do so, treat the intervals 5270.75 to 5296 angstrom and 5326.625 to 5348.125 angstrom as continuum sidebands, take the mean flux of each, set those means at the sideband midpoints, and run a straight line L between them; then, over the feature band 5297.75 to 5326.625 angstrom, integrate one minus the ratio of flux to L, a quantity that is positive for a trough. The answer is -1.4 angstrom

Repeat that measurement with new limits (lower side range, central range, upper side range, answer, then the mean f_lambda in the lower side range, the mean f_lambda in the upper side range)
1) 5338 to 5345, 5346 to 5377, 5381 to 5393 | -0.62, 2.87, 2.91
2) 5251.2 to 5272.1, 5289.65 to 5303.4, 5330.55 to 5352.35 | -1.14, 2.61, 2.88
